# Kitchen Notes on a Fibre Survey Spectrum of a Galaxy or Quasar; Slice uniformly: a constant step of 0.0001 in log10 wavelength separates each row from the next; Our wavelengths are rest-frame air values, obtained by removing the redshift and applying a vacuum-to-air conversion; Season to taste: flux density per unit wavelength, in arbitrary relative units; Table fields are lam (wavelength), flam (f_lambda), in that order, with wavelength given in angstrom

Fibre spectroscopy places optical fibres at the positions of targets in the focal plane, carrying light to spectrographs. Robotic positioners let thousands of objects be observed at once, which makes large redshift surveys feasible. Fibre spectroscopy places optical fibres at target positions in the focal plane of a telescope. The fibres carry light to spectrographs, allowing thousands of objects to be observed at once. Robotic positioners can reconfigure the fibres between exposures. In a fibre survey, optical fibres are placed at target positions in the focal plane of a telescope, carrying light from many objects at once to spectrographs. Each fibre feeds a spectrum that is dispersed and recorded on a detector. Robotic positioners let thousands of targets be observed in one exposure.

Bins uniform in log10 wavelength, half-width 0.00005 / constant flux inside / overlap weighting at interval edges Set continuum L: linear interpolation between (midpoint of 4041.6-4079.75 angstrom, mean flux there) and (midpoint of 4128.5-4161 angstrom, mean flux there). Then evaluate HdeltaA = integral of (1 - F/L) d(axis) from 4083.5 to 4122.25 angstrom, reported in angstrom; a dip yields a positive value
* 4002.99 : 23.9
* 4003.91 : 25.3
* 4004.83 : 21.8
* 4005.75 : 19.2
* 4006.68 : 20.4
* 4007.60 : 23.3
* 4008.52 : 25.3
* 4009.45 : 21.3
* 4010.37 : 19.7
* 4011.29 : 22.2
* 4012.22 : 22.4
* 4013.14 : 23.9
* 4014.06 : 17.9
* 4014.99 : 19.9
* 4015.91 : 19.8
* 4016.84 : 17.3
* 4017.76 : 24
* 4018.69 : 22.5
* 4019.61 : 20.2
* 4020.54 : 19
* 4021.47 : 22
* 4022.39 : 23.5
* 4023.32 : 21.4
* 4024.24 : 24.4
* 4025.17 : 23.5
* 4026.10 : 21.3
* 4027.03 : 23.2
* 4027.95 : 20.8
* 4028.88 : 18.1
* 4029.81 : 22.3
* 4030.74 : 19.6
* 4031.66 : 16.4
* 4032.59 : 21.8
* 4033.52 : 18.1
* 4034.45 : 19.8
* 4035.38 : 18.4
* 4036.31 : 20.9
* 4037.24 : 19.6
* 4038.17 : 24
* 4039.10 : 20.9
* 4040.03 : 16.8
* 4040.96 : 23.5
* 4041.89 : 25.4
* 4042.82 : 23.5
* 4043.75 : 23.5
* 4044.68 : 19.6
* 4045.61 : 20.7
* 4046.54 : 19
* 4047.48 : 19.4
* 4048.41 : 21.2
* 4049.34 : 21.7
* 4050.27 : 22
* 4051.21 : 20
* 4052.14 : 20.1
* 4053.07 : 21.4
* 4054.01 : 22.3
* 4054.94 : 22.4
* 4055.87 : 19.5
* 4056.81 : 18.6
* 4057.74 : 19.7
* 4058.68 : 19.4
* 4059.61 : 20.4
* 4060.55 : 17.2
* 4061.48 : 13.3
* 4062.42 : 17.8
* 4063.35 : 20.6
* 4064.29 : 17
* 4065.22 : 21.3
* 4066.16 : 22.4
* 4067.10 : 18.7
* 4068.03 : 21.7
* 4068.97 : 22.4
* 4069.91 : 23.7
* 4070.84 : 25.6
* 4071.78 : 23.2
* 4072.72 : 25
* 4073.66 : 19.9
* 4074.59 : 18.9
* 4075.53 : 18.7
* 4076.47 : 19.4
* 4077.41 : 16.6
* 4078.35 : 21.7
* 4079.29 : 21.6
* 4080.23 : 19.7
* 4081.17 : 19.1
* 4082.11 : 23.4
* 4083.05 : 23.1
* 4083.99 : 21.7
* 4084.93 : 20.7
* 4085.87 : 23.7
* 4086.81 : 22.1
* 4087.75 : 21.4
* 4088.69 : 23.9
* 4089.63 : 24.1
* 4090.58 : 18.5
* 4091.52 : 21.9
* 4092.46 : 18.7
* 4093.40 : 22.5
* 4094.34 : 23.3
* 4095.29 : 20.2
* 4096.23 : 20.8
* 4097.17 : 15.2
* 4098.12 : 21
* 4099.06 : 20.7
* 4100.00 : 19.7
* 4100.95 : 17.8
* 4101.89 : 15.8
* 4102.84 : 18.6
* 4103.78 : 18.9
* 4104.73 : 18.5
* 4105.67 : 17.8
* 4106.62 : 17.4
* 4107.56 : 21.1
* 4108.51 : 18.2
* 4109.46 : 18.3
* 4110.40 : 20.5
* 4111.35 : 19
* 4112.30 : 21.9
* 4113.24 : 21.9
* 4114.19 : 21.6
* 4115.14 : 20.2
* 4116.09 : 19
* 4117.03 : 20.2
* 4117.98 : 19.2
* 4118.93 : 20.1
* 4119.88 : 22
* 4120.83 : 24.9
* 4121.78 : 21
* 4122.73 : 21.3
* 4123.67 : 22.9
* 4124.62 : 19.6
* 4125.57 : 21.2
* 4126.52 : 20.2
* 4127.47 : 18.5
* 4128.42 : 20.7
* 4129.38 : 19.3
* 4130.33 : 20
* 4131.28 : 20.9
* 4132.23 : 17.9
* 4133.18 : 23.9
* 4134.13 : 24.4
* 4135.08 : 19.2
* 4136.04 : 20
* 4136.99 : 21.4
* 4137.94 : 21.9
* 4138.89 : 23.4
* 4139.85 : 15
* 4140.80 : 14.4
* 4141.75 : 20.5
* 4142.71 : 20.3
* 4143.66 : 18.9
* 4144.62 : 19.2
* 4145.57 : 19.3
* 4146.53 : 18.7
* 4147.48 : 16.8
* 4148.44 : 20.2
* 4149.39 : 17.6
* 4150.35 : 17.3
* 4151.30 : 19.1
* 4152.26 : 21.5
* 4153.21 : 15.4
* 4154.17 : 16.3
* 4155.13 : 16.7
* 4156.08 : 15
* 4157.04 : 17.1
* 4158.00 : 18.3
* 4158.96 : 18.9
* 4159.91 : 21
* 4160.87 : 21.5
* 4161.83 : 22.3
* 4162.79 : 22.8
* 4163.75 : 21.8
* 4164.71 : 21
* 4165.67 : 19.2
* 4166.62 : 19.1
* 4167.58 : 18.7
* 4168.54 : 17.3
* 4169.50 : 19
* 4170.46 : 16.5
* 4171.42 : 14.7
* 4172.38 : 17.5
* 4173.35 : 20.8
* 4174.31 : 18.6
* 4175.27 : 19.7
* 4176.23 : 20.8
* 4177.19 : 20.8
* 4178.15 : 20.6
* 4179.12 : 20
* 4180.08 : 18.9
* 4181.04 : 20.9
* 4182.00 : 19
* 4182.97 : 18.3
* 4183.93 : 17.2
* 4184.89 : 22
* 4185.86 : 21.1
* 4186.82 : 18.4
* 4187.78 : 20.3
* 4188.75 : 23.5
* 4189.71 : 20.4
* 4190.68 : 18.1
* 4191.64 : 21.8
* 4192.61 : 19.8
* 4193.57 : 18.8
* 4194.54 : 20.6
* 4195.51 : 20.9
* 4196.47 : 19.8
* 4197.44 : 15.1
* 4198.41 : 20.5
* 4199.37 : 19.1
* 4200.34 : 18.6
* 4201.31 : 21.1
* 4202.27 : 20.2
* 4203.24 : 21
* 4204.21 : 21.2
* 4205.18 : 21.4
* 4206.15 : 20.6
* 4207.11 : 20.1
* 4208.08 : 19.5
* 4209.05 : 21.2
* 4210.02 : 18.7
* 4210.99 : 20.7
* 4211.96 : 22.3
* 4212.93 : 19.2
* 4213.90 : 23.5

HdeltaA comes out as -0.9 angstrom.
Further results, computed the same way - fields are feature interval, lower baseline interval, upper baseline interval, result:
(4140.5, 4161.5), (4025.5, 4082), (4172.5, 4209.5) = 1.80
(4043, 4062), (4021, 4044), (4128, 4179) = 0.77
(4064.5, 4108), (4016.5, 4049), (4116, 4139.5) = 0.63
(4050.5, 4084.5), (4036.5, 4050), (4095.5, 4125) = 0.50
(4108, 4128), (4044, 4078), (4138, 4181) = -1.04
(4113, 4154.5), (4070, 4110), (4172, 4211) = 0.63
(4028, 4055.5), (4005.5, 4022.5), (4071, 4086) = 0.50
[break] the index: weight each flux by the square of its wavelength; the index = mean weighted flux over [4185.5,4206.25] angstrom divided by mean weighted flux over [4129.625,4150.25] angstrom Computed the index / 1.0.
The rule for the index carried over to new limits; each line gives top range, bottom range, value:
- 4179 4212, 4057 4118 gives 1.04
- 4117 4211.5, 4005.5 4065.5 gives 1.01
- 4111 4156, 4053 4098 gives 0.99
